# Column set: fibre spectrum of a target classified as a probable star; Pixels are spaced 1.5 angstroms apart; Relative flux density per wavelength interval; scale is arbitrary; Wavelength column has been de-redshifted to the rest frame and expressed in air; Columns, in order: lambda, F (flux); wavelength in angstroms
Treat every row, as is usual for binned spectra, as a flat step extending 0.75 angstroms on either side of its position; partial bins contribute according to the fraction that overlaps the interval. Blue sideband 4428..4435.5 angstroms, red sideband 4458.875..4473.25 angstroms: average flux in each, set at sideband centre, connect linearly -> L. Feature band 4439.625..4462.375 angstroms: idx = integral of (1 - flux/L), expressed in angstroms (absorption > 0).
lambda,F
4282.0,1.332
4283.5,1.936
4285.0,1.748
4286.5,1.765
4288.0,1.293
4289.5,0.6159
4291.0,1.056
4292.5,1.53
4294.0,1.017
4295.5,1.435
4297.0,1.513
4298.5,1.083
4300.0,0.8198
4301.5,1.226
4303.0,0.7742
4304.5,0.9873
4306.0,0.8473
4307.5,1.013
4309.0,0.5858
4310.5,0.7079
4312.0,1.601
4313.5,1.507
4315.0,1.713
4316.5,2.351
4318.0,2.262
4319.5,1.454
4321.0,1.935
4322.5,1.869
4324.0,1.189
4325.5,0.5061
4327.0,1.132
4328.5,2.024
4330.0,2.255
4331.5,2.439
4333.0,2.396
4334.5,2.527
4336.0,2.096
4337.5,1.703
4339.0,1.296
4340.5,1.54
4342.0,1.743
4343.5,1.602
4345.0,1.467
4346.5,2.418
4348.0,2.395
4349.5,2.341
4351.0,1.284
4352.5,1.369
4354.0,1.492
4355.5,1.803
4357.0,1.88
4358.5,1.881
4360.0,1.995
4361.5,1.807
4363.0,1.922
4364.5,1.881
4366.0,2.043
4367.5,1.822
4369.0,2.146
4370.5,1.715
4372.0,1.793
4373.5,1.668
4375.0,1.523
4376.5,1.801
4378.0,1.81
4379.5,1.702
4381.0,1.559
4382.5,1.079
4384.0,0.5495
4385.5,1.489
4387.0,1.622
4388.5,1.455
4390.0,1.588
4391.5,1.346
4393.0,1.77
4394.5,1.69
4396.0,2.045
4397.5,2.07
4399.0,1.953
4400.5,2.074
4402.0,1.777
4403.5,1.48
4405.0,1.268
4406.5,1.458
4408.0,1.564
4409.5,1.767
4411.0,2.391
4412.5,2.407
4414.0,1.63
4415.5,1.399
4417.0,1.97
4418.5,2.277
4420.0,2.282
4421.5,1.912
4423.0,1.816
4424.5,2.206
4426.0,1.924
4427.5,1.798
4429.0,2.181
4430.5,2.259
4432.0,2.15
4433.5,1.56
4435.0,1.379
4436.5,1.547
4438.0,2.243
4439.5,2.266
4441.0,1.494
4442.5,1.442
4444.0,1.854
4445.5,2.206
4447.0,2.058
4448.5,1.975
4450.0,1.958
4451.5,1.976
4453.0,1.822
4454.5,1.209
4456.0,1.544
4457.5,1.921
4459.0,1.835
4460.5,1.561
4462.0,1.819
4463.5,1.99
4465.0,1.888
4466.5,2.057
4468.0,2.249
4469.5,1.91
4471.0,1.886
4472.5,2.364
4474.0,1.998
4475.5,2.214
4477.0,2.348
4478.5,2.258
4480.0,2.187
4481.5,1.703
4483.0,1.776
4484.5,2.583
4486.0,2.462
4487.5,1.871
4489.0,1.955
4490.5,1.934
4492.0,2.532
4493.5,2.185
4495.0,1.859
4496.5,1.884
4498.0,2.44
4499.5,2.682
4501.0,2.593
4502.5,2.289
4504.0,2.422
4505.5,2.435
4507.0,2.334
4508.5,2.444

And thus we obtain 1.8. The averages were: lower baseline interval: 1.92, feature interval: 1.79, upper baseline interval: 1.96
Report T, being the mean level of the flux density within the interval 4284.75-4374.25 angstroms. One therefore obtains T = 1.6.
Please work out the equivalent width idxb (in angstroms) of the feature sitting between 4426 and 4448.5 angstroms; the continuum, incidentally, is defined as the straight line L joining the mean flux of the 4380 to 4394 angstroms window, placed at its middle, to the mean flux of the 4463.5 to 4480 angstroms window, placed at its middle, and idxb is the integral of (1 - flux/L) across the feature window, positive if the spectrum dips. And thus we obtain -0.9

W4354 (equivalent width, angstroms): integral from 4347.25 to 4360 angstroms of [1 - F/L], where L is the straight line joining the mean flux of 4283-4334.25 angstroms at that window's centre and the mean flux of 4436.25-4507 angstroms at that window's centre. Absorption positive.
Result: -1.69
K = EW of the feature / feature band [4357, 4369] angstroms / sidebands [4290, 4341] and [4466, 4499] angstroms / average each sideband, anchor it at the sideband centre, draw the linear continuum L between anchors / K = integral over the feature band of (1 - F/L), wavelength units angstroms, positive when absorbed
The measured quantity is -1.9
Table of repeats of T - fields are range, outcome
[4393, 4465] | 1.86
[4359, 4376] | 1.85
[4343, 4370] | 1.86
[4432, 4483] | 1.9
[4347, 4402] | 1.74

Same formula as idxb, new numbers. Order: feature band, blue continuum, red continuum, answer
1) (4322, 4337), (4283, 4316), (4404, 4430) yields -4.7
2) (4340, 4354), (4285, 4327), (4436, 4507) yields -2.9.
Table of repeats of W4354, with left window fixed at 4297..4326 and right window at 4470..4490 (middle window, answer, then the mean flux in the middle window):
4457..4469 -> 0.7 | 1.91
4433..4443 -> 1.0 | 1.71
